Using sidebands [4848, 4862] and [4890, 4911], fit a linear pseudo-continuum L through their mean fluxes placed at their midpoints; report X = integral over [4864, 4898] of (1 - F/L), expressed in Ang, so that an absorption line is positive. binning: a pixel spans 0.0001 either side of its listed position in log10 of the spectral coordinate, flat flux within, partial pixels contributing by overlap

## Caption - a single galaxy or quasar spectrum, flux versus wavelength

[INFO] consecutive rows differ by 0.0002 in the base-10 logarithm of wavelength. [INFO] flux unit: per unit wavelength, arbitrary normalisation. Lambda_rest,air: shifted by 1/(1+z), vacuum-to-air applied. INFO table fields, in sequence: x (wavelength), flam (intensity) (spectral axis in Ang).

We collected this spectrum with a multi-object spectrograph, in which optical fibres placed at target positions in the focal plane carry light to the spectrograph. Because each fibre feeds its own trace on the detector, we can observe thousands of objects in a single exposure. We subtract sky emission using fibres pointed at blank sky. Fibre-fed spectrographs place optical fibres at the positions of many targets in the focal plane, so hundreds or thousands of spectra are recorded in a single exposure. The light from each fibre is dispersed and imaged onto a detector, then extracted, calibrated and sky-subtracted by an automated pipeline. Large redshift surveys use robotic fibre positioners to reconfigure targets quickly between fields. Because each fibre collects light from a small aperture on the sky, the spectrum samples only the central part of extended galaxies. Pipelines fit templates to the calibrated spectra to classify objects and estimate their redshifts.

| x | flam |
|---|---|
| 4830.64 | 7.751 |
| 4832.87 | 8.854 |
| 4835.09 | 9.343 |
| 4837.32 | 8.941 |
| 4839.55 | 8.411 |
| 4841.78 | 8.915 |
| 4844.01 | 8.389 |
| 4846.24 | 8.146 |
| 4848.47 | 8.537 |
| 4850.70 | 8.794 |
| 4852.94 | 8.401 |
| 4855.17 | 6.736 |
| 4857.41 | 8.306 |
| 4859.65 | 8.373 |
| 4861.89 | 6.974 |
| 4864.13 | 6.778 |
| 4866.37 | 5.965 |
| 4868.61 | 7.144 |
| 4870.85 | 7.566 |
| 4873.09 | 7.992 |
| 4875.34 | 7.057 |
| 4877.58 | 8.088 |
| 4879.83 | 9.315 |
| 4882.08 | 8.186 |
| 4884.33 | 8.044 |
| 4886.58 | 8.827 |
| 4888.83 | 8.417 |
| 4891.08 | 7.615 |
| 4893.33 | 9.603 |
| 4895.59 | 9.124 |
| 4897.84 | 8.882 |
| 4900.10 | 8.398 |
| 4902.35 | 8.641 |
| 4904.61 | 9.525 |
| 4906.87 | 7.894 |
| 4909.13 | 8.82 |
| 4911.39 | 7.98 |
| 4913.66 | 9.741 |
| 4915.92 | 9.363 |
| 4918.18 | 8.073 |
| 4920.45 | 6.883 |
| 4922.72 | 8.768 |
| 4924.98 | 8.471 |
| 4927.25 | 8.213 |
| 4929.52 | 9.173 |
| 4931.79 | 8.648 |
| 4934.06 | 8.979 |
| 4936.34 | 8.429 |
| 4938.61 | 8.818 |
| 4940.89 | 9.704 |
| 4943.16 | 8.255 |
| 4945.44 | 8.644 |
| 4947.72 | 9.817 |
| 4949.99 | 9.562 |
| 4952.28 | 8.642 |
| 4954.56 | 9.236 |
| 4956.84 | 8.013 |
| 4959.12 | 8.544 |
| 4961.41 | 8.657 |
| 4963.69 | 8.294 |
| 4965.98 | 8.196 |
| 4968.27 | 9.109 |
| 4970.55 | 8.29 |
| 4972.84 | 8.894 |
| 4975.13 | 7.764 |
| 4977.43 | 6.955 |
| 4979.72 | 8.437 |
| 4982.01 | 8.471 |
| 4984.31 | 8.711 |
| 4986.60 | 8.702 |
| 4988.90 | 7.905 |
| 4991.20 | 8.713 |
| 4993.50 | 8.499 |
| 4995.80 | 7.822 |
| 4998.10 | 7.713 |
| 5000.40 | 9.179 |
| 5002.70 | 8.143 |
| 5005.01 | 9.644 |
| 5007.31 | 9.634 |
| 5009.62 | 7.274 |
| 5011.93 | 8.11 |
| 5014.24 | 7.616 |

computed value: 1.6 Ang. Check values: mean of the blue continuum 8.07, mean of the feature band 8.05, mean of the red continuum 8.7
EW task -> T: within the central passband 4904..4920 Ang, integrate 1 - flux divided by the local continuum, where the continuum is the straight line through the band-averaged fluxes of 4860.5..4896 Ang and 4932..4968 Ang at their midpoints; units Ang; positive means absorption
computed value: -0.7 Ang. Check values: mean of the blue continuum 7.9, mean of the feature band 8.66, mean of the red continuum 8.79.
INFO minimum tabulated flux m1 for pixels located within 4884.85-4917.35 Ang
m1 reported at 7.615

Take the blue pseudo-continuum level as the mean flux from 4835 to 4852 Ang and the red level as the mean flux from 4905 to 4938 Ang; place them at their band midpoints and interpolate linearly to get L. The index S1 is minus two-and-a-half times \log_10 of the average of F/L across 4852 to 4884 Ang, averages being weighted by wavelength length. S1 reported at 0.13 mag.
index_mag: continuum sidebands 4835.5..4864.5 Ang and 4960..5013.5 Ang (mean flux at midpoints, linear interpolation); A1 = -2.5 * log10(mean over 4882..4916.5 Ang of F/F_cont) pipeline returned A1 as -0.06 mag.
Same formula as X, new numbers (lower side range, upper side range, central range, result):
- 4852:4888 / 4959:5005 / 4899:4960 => -4.81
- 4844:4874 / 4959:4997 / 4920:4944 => -1.59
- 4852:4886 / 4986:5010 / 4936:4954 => -1.87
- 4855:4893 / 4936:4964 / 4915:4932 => 0.10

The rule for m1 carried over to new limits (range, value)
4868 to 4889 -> 7.057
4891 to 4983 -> 6.883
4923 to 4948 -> 8.213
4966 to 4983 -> 6.955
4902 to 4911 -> 7.894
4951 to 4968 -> 8.013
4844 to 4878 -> 5.965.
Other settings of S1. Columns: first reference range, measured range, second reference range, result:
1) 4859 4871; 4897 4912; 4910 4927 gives -0.07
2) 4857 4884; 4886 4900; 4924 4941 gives -0.09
